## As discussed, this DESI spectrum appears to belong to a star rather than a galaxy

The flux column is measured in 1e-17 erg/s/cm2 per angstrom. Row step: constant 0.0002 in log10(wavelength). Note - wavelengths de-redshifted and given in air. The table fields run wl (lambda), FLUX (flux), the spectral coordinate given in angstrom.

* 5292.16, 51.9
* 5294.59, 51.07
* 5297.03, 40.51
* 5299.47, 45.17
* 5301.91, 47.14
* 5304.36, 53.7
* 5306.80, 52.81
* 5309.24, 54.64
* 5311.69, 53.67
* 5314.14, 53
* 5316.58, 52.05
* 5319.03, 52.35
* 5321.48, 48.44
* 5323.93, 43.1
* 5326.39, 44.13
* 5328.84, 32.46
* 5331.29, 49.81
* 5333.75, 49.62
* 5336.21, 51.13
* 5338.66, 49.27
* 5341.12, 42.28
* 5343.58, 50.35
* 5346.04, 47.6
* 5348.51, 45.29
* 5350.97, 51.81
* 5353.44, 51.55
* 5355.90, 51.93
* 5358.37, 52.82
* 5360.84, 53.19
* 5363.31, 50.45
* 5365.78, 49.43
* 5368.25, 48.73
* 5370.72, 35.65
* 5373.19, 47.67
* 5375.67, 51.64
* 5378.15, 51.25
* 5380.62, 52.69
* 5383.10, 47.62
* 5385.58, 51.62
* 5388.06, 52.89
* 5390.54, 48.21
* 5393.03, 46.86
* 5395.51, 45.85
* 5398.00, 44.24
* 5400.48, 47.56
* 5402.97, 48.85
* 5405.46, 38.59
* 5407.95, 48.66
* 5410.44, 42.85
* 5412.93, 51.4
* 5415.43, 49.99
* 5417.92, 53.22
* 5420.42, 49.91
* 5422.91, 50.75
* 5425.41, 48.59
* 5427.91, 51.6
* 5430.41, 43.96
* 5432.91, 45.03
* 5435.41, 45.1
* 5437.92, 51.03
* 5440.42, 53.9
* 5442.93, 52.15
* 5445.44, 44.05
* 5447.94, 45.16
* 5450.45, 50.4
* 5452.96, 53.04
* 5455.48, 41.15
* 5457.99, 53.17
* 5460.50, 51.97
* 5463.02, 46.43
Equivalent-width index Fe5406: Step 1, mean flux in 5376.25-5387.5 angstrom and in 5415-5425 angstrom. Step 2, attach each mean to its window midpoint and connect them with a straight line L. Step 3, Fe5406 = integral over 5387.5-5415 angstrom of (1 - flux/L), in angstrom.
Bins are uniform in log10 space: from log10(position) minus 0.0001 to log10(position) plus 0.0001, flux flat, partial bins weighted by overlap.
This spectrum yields 2.2 angstrom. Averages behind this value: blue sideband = 51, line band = 46.8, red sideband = 50.9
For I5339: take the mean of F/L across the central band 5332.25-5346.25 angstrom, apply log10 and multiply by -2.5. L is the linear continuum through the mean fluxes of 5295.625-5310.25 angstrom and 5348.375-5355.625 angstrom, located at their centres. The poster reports 0.04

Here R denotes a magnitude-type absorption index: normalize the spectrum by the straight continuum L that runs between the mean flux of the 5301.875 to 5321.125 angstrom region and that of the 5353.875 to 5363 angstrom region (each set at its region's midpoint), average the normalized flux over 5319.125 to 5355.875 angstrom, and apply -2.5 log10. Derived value 0.11 mag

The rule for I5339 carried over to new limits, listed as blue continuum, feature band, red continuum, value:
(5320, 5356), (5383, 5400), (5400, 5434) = -0.01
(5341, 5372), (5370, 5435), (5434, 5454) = 0.02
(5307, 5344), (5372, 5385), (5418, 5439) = -0.04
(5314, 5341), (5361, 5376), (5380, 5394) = 0.04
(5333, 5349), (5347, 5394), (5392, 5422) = -0.04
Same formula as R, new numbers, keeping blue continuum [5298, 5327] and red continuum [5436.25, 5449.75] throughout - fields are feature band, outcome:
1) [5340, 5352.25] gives 0.05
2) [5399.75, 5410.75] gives 0.09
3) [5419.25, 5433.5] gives 0.02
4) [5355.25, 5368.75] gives -0.03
